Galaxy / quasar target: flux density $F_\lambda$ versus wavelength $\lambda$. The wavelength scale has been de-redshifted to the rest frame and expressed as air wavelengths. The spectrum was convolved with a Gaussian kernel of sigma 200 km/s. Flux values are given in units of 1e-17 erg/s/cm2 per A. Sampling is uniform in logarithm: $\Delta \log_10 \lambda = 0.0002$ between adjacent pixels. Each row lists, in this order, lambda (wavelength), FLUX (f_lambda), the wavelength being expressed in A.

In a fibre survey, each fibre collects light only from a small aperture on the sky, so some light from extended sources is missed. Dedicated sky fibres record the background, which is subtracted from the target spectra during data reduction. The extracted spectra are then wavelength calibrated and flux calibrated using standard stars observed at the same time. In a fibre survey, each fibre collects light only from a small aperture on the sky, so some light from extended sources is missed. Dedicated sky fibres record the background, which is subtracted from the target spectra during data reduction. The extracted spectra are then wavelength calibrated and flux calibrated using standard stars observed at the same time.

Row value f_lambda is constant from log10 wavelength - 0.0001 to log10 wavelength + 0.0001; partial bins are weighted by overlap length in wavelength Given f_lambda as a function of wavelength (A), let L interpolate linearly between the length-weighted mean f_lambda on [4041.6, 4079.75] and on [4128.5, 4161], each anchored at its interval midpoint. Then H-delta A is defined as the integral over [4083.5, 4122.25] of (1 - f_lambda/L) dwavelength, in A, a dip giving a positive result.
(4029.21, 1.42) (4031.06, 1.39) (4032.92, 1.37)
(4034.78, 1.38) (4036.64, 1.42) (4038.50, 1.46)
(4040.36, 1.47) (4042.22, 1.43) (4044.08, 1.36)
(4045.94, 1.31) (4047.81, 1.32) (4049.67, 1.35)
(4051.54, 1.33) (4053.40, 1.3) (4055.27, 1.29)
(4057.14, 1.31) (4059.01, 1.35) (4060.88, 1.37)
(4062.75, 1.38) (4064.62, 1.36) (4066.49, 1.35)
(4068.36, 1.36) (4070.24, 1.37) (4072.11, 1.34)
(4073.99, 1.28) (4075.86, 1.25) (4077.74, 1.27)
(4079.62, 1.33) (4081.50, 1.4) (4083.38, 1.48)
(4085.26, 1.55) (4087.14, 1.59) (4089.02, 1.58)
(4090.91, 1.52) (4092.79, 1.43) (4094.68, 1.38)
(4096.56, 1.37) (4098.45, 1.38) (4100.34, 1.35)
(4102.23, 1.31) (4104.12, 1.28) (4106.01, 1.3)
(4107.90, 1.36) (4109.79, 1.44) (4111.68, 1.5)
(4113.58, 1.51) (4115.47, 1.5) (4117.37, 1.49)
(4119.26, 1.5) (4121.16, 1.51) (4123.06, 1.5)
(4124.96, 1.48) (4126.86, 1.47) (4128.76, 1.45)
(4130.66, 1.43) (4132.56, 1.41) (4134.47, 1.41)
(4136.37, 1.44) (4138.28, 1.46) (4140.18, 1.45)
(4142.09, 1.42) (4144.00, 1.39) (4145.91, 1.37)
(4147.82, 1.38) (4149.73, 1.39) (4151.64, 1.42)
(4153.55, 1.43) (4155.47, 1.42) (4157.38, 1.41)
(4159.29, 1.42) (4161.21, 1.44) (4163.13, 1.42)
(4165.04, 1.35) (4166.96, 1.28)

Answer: -1.92 A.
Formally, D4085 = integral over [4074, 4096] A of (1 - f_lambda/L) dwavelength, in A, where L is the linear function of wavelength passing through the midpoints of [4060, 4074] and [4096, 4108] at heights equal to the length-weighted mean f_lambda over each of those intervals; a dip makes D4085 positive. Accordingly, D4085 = -1.4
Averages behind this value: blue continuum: 1.36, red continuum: 1.33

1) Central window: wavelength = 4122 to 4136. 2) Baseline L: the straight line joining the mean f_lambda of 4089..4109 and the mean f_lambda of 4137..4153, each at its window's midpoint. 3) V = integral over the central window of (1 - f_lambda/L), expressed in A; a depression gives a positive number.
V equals -0.5 A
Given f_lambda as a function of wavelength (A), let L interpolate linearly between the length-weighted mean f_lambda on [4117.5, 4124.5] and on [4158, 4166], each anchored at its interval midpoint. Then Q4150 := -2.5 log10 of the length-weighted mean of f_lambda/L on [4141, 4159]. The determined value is 0.024 mag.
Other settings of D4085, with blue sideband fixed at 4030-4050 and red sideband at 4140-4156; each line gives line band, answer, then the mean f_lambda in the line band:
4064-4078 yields 0.7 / 1.32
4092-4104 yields 0.3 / 1.36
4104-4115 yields -0.1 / 1.41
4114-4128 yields -0.9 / 1.49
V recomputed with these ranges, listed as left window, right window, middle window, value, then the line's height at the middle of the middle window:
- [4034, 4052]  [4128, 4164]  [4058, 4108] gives 0.6 A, 1.4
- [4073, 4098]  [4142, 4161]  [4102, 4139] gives -0.8 A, 1.41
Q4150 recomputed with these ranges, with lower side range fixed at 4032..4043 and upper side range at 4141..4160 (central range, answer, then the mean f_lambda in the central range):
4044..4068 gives 0.06 mag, 1.34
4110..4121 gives -0.06 mag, 1.5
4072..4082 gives 0.09 mag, 1.31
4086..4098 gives -0.05 mag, 1.48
